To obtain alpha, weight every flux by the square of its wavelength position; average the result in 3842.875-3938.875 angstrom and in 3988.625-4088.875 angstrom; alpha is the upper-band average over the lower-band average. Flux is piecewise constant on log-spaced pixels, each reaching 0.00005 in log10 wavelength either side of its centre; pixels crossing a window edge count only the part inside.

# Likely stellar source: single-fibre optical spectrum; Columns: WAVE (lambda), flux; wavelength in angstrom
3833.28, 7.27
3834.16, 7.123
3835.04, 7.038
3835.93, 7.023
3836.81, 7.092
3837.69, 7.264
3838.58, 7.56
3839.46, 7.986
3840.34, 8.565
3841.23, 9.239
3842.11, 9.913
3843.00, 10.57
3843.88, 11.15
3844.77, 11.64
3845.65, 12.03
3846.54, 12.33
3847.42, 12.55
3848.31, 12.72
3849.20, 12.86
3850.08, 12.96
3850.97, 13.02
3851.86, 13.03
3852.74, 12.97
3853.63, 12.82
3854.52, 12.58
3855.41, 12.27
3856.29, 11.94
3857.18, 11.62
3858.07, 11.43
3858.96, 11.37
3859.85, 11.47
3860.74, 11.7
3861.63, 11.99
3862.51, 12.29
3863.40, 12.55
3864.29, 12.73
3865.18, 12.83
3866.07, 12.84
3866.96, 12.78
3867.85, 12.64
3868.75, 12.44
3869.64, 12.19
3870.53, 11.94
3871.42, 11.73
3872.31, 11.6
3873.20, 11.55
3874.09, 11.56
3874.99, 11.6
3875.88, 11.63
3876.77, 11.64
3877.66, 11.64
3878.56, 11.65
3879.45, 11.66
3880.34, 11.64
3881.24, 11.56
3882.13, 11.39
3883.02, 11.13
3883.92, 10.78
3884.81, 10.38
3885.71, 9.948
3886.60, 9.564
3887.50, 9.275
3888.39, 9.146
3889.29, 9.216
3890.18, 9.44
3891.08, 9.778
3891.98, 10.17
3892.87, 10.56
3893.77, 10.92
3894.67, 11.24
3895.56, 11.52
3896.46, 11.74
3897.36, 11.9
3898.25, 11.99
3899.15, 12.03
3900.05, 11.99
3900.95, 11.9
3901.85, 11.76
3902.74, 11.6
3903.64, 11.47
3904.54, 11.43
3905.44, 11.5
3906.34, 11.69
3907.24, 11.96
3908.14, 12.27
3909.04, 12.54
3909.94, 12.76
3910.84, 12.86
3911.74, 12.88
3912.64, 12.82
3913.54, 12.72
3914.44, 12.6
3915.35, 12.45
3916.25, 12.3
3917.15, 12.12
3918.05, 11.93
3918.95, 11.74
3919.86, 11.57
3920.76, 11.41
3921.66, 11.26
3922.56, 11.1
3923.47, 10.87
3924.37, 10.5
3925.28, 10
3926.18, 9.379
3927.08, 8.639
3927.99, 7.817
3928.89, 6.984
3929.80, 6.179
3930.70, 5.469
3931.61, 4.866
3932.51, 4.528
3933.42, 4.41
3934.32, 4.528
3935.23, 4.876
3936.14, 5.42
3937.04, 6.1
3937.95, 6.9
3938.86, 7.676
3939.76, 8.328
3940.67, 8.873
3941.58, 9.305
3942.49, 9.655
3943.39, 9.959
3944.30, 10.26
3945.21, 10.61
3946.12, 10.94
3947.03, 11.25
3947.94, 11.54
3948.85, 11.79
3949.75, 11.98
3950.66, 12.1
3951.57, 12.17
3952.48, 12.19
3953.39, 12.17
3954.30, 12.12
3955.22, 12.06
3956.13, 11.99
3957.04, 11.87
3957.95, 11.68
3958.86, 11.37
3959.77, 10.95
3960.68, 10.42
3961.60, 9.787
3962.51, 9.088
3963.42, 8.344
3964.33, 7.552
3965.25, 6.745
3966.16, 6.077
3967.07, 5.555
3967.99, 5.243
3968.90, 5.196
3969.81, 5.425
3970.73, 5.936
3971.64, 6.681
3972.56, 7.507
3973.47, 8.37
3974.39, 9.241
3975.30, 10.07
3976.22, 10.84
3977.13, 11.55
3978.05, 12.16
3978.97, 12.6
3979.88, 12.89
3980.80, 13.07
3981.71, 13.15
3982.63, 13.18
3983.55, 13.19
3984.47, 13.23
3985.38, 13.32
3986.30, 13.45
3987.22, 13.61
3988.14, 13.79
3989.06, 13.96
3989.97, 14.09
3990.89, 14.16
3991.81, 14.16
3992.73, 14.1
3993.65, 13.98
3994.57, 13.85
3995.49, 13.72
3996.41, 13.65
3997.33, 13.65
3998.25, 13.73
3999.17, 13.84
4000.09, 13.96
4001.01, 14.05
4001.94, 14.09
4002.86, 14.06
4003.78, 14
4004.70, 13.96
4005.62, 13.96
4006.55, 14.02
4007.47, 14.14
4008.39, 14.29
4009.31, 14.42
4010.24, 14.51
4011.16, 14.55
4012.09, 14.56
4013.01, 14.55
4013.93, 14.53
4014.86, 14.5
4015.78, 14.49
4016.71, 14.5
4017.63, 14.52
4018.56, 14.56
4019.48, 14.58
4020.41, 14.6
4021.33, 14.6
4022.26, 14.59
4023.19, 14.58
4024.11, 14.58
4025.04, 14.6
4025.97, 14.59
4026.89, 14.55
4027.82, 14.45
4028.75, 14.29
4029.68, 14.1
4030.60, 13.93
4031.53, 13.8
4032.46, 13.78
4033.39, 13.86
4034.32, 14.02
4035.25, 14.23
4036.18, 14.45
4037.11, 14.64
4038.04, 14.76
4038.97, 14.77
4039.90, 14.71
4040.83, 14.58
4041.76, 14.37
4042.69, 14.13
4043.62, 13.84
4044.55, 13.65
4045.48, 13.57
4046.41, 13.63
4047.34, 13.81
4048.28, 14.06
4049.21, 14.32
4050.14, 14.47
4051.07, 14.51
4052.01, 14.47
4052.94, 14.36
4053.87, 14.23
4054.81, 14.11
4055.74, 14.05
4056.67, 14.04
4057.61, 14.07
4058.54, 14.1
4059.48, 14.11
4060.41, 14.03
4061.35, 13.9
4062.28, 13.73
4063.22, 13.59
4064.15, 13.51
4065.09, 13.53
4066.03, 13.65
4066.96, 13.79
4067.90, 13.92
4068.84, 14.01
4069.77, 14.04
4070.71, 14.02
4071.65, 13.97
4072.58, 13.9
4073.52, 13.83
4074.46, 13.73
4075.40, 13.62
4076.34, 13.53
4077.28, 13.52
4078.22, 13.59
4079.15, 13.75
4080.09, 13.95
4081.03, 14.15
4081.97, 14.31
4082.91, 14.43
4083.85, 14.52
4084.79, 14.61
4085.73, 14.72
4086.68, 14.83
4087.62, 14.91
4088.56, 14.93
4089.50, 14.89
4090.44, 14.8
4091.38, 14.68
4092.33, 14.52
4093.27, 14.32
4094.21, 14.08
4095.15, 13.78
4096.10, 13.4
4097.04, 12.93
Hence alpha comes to 1.4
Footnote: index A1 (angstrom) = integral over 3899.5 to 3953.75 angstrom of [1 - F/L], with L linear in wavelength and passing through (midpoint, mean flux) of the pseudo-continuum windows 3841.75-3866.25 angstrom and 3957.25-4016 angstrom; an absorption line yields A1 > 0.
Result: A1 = 8.4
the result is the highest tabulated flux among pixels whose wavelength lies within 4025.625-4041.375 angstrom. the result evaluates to 14.77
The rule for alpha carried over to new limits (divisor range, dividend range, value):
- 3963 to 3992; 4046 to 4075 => 1.40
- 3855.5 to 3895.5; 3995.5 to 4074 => 1.35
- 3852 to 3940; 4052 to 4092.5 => 1.43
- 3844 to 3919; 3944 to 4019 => 1.07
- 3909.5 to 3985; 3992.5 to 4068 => 1.50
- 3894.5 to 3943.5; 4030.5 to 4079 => 1.49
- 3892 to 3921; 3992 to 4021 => 1.25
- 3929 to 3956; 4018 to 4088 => 1.67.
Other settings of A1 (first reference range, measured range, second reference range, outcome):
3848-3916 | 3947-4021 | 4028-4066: 6.2 angstrom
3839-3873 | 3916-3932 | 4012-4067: 3.9 angstrom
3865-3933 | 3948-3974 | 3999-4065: 6.4 angstrom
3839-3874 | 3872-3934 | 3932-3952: -3.3 angstrom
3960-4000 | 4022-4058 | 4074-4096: -3.8 angstrom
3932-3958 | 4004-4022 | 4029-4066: -2.7 angstrom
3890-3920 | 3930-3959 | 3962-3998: 5.2 angstrom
